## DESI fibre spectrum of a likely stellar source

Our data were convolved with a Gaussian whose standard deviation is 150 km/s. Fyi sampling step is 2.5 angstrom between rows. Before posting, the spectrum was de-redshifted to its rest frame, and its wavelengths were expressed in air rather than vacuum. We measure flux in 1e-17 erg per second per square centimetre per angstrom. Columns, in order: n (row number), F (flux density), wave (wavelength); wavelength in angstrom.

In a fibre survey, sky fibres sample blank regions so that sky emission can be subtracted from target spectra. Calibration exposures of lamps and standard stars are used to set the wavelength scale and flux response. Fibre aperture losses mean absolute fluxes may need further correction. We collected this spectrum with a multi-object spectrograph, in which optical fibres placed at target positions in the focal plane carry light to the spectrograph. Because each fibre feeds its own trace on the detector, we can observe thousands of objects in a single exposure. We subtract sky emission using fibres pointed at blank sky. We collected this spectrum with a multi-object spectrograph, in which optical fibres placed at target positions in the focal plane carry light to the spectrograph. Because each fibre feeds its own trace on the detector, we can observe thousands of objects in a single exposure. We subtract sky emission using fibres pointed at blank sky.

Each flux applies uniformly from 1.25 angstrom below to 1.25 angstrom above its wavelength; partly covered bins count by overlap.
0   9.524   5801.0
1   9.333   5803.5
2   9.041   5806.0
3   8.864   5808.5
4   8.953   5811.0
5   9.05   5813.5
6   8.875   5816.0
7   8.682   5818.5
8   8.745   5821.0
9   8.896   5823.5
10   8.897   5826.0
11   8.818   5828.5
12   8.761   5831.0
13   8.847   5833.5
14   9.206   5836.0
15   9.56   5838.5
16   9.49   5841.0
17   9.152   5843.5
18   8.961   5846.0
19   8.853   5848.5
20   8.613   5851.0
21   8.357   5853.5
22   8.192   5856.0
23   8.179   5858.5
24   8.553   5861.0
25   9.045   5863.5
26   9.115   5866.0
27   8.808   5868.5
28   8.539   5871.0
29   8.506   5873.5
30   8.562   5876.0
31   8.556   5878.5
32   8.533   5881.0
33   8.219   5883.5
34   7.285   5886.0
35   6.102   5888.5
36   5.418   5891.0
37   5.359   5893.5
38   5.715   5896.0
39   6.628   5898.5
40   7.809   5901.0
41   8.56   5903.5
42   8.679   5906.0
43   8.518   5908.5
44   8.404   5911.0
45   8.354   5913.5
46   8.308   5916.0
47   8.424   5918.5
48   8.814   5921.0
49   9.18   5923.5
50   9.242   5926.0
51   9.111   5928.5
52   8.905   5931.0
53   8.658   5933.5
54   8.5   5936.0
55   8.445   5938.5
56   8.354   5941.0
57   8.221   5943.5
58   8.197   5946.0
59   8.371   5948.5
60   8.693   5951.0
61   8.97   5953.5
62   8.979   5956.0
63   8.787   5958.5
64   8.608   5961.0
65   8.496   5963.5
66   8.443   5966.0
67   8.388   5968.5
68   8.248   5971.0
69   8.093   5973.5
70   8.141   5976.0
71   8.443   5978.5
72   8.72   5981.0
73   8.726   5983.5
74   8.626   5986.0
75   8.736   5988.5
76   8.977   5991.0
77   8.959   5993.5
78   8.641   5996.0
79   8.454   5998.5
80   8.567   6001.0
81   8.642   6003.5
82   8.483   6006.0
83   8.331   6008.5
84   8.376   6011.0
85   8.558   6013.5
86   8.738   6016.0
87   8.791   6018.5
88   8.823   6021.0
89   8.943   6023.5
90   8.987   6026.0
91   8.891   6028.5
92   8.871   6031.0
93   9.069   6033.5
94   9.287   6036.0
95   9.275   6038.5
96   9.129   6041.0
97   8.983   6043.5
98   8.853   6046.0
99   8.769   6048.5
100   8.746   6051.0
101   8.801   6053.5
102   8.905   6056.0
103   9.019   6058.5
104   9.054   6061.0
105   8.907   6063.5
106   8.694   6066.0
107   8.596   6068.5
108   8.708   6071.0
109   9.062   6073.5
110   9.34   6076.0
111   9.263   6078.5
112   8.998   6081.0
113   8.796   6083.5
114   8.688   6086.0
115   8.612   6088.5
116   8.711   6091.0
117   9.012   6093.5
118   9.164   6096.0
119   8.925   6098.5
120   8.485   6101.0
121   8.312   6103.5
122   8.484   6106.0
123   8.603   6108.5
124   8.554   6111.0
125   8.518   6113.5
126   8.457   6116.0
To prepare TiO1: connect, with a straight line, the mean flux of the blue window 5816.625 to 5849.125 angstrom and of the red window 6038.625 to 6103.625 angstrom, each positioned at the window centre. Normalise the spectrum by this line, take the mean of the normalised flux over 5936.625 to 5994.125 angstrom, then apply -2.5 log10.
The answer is 0.05 mag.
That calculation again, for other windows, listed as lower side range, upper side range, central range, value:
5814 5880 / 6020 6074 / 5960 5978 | 0.07 mag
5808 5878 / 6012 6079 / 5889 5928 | 0.14 mag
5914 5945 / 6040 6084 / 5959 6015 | 0.03 mag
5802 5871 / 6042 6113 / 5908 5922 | 0.05 mag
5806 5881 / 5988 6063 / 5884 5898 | 0.39 mag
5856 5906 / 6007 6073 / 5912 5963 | -0.06 mag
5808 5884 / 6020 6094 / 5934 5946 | 0.06 mag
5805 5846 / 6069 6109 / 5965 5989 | 0.06 mag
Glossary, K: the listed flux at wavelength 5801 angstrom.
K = 9.524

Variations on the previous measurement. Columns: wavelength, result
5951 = 8.693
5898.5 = 6.628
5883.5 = 8.219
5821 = 8.745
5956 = 8.979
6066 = 8.694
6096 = 9.164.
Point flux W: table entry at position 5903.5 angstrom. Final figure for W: 8.56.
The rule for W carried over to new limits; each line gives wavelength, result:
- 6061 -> 9.054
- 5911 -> 8.404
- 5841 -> 9.49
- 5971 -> 8.248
